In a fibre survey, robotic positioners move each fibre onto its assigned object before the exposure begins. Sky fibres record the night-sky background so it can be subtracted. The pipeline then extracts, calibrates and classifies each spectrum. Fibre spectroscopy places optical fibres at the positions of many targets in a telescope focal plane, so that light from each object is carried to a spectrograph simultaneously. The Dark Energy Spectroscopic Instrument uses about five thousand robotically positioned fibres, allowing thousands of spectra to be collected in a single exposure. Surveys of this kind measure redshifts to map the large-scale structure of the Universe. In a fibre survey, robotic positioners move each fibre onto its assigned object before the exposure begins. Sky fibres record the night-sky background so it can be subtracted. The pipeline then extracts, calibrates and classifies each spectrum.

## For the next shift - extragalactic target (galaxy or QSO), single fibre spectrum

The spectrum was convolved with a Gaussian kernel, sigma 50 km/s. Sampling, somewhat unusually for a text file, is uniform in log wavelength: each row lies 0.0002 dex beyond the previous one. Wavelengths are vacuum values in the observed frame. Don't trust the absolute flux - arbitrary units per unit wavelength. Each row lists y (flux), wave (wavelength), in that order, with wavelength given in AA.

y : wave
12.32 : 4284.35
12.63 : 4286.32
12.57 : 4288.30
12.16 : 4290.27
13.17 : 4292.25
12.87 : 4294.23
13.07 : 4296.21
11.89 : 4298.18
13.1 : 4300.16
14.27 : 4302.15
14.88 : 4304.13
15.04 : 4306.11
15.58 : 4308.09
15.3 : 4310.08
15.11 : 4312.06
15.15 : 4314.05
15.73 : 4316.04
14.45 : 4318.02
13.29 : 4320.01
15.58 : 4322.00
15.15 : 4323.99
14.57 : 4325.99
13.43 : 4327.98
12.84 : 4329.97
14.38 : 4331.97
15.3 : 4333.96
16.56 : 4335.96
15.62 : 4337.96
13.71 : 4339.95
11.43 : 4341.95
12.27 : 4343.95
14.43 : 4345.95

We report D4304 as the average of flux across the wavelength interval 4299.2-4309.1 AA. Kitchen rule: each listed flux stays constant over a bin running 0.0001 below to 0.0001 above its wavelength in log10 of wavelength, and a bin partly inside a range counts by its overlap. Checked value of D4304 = 14.6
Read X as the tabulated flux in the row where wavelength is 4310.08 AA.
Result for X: 15.3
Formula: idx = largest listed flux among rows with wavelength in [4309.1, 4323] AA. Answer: 15.73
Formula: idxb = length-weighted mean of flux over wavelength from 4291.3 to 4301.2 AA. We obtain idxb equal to 12.8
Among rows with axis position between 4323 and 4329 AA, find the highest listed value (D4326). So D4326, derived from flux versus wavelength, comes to 15.15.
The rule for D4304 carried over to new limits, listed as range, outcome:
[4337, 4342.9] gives 13.6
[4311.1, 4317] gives 15.3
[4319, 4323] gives 14.4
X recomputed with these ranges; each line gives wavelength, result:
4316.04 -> 15.73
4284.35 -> 12.32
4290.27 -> 12.16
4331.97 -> 14.38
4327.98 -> 13.43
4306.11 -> 15.04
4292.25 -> 13.17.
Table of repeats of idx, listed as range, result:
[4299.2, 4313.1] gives 15.58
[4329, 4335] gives 15.3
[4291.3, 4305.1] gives 14.88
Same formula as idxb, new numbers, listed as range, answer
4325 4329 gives 14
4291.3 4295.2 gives 13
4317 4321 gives 13.9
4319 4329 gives 14.4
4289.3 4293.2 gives 12.7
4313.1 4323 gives 14.8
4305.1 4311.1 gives 15.3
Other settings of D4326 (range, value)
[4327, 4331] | 13.43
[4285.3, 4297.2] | 13.17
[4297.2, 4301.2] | 13.1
